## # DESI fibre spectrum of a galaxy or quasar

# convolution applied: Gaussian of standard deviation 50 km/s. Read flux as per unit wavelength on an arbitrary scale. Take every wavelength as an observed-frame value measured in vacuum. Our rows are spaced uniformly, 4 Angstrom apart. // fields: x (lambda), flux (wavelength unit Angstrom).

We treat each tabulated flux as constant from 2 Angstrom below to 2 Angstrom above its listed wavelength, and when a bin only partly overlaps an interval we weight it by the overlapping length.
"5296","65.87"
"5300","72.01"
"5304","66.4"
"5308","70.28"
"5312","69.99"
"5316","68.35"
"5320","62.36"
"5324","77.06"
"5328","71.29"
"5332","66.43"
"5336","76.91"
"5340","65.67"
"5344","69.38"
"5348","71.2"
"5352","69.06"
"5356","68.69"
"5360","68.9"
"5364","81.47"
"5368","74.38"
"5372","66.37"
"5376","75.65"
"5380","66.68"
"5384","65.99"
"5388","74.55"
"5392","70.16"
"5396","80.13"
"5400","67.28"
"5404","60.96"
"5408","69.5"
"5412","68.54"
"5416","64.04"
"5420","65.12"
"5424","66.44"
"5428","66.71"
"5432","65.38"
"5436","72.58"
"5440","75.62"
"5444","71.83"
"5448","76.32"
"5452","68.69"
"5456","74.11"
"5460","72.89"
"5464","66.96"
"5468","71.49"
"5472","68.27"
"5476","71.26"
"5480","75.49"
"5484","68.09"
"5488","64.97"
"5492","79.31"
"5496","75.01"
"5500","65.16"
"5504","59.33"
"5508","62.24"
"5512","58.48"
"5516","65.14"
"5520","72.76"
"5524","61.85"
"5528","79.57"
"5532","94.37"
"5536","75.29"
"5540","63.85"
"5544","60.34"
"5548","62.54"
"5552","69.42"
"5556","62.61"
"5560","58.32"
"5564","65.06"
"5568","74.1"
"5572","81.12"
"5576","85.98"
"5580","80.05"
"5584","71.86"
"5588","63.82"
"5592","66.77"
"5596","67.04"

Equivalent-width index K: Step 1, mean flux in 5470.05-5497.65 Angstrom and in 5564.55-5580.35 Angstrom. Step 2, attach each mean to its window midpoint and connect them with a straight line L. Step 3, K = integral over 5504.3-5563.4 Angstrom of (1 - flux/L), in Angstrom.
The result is 6.6 Angstrom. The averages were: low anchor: 71.7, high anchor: 78.9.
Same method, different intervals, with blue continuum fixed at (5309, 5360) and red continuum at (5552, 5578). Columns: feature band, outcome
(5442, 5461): -0.64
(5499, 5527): 2.64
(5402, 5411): 0.58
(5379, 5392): 0.10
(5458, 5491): 0.14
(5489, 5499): -0.58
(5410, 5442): 0.99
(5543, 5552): 0.97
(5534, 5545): 0.60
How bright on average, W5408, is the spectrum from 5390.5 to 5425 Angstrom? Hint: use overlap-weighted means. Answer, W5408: 68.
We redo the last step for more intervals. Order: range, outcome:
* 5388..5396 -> 73.8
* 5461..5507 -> 69.5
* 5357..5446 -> 69.9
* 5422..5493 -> 70.8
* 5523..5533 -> 78.7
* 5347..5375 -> 71.6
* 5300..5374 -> 70.3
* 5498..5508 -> 62.2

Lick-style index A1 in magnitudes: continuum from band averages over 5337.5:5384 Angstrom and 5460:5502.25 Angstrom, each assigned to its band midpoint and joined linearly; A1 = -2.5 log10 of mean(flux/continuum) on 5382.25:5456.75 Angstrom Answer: 0.02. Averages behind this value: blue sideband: 70.5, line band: 69.6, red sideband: 70.6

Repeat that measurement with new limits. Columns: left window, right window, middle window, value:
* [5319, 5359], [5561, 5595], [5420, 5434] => 0.08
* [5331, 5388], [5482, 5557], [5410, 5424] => 0.06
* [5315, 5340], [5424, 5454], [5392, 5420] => 0.03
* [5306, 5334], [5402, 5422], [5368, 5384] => -0.04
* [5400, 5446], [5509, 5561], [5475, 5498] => -0.07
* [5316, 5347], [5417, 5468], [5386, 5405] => -0.02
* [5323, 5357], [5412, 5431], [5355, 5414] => -0.04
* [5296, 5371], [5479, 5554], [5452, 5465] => -0.03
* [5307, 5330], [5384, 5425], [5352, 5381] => -0.04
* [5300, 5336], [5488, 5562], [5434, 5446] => -0.07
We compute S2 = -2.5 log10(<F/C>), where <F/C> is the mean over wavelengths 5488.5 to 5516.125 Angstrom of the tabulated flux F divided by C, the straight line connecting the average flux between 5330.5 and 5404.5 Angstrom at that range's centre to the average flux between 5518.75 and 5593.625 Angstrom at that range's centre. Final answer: 0.07 mag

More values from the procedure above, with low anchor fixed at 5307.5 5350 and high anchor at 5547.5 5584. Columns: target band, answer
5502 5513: 0.18 mag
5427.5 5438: 0.03 mag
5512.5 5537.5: -0.04 mag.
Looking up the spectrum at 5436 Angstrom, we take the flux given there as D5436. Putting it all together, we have 72.58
